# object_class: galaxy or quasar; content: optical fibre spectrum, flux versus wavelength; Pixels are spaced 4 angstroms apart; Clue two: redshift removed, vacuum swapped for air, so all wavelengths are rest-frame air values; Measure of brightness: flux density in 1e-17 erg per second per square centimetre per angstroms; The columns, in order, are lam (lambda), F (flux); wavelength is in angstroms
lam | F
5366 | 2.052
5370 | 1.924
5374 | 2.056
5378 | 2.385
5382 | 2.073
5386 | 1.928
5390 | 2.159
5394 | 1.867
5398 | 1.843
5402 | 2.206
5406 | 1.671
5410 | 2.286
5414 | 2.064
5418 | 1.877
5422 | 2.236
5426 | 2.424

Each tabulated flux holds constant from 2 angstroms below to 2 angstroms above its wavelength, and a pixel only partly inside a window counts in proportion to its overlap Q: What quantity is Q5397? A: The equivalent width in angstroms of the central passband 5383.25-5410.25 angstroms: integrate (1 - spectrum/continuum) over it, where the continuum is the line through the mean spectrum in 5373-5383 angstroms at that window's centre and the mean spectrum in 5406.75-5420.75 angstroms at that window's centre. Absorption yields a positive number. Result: 1.8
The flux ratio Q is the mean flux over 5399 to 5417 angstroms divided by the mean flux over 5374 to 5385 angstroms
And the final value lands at 0.9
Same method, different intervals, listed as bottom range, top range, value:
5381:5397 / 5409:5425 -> 1.07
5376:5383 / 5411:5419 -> 0.90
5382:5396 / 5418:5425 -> 1.08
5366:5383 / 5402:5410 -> 0.93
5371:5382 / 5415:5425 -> 0.97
